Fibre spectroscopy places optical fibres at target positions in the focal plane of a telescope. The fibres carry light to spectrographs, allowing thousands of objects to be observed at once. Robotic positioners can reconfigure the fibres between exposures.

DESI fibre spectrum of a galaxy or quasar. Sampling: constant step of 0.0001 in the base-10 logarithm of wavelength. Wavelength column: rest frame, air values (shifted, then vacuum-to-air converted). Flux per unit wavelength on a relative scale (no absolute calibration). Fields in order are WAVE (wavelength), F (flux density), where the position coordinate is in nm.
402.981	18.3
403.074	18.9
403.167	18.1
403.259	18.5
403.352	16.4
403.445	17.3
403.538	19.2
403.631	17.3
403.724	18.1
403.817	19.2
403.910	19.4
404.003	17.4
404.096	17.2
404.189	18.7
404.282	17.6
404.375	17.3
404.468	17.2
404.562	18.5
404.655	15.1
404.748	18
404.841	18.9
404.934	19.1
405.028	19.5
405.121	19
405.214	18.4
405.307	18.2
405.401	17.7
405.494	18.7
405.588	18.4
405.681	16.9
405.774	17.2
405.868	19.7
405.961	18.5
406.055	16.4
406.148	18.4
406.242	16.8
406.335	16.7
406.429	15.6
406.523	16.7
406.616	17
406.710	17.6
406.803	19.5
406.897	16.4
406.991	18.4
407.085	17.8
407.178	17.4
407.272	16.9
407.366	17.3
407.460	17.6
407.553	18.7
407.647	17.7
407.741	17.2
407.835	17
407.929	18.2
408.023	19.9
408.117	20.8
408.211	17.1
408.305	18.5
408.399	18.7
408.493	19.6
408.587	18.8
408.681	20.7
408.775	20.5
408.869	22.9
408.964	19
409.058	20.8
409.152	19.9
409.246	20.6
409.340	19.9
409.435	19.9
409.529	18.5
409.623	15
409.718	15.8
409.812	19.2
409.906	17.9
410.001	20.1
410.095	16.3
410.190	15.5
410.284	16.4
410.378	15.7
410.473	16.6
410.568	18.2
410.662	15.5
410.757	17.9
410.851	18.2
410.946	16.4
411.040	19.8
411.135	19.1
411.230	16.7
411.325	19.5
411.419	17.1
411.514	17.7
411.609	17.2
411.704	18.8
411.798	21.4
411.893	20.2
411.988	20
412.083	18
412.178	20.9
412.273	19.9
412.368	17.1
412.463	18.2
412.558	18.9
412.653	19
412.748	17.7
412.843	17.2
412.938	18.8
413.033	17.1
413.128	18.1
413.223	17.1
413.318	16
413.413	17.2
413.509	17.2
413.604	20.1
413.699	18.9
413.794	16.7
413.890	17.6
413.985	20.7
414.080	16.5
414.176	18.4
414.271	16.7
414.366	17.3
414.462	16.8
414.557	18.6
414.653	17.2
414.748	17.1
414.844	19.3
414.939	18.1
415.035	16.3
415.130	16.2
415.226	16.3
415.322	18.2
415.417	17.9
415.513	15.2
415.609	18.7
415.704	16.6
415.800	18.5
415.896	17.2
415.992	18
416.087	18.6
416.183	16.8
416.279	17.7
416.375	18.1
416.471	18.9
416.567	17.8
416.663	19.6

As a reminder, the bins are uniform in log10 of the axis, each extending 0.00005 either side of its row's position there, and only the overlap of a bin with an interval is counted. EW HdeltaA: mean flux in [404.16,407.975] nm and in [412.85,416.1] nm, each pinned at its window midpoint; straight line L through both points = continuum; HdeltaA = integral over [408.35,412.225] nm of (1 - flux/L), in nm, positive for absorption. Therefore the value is -0.19 nm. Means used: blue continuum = 17.7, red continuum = 17.6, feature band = 18.6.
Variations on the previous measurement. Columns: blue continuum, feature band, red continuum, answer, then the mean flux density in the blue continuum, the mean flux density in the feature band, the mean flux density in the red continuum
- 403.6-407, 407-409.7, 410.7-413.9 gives -0.11 nm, 17.9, 18.8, 18.3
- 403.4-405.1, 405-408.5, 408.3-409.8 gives 0.15 nm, 18.1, 17.9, 19.3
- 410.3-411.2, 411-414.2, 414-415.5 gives -0.17 nm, 17.4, 18.4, 17.4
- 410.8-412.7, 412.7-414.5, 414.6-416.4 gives 0.04 nm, 18.7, 17.7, 17.5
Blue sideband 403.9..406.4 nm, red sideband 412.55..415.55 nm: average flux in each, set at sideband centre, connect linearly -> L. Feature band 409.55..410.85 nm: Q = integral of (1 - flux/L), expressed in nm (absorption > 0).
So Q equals 0.05 nm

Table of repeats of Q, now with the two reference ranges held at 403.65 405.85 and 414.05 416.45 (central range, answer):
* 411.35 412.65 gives -0.091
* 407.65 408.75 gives -0.054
